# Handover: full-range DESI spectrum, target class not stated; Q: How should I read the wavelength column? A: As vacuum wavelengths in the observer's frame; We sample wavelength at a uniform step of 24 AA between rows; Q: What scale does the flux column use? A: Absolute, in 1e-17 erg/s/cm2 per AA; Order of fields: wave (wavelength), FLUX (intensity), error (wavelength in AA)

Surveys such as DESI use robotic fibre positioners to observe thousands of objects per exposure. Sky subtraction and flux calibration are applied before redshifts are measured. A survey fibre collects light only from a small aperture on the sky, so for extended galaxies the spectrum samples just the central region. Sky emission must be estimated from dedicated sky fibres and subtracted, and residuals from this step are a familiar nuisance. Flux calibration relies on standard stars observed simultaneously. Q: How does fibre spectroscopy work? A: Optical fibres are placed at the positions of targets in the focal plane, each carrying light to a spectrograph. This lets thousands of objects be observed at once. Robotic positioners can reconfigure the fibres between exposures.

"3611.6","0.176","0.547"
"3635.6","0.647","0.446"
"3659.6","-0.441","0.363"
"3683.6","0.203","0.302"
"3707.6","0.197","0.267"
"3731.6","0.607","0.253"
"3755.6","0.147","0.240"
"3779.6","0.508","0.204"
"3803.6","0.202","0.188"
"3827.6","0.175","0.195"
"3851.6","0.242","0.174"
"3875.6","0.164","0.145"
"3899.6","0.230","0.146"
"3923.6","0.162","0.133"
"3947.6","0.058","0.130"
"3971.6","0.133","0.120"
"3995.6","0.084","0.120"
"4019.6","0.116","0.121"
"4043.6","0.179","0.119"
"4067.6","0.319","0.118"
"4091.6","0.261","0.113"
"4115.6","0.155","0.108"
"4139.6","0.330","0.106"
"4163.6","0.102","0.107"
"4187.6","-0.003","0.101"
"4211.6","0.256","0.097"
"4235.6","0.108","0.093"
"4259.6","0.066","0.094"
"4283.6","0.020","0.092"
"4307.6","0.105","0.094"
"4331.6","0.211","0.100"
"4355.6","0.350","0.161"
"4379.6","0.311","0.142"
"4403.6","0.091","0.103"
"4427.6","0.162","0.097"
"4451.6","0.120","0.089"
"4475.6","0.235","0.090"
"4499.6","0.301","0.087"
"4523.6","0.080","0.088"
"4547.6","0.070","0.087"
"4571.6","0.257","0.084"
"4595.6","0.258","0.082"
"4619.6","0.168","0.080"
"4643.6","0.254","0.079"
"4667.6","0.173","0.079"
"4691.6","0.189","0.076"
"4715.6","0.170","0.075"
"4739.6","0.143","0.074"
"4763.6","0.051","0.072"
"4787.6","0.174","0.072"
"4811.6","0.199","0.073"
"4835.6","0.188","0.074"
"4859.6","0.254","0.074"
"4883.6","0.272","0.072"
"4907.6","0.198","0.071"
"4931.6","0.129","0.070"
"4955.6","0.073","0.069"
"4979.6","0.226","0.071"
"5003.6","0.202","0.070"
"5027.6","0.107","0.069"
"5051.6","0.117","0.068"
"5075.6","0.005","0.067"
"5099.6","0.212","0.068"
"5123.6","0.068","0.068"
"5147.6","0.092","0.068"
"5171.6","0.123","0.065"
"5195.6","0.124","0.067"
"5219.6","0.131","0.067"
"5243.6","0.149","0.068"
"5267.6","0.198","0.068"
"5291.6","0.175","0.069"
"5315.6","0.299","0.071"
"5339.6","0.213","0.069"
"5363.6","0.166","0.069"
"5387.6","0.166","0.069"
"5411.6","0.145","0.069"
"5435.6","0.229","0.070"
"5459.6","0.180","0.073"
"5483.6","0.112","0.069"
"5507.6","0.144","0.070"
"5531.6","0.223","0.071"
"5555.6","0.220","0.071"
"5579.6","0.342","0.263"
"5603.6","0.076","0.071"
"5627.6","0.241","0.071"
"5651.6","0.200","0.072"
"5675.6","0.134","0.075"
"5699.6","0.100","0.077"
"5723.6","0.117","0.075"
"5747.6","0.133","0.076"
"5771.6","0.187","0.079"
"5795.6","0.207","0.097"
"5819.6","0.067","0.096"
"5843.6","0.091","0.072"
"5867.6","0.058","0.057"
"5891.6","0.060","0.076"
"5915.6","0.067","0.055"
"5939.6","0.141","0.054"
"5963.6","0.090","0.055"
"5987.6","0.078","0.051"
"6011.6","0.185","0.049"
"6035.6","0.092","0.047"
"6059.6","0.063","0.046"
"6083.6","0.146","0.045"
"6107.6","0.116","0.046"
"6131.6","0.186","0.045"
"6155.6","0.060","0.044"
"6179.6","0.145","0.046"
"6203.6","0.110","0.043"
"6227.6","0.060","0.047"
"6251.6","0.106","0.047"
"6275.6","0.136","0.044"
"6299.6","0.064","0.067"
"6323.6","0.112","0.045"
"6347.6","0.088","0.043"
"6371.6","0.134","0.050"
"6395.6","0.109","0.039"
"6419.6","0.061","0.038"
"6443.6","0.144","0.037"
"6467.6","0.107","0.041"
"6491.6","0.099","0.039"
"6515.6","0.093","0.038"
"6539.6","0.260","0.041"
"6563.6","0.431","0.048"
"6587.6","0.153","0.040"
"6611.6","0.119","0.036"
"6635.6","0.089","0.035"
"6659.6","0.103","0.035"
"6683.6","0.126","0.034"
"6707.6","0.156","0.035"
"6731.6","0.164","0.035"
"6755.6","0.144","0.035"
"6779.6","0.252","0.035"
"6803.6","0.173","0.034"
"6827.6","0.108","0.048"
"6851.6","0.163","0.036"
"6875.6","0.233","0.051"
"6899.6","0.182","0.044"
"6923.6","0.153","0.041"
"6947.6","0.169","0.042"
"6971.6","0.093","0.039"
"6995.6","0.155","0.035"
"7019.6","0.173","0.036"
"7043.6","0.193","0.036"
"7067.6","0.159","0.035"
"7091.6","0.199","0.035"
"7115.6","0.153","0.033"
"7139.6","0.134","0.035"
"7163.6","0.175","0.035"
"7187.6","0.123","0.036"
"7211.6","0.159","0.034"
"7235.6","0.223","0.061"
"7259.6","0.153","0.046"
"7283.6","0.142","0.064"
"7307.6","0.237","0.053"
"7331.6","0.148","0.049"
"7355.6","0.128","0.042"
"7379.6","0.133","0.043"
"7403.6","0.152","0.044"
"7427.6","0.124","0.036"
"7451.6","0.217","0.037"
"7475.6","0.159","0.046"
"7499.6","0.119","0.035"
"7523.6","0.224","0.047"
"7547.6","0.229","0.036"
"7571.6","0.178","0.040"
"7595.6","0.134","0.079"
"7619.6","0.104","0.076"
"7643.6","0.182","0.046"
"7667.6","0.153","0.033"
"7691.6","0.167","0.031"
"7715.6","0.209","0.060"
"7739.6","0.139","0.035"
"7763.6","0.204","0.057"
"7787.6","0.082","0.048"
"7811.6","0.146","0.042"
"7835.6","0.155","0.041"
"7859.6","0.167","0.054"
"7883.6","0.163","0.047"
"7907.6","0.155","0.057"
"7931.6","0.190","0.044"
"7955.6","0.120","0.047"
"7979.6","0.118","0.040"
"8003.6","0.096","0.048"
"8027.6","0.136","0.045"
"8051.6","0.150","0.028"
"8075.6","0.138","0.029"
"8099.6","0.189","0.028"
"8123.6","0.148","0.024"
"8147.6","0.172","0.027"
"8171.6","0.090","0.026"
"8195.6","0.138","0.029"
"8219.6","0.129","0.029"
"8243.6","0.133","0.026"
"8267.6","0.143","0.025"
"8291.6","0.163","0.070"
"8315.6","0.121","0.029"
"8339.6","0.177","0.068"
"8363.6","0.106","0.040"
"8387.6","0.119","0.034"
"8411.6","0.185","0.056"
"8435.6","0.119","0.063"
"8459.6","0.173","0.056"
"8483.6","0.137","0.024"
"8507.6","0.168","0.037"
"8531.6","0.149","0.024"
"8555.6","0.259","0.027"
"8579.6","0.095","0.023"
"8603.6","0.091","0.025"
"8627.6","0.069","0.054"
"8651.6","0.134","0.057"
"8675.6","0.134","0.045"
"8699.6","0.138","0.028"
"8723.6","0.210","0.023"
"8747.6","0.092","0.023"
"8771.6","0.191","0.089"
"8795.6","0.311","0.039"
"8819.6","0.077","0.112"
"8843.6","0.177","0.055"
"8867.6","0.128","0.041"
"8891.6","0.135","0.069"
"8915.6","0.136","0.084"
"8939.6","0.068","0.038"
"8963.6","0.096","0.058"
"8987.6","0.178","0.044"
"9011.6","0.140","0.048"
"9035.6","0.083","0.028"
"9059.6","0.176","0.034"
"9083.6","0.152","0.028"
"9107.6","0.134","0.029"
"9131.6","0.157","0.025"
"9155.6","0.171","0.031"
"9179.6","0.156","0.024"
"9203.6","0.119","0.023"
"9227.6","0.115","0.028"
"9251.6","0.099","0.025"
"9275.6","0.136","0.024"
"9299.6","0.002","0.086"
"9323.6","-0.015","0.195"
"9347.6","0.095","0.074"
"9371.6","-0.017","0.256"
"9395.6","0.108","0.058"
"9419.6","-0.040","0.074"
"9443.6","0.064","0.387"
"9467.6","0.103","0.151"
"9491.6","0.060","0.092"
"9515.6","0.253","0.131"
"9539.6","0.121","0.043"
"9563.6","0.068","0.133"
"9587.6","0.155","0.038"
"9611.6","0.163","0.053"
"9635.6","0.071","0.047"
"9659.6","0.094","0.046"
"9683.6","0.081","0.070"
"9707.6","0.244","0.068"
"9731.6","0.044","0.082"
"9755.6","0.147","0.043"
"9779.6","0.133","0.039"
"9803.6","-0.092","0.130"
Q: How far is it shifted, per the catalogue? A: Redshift 0.76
